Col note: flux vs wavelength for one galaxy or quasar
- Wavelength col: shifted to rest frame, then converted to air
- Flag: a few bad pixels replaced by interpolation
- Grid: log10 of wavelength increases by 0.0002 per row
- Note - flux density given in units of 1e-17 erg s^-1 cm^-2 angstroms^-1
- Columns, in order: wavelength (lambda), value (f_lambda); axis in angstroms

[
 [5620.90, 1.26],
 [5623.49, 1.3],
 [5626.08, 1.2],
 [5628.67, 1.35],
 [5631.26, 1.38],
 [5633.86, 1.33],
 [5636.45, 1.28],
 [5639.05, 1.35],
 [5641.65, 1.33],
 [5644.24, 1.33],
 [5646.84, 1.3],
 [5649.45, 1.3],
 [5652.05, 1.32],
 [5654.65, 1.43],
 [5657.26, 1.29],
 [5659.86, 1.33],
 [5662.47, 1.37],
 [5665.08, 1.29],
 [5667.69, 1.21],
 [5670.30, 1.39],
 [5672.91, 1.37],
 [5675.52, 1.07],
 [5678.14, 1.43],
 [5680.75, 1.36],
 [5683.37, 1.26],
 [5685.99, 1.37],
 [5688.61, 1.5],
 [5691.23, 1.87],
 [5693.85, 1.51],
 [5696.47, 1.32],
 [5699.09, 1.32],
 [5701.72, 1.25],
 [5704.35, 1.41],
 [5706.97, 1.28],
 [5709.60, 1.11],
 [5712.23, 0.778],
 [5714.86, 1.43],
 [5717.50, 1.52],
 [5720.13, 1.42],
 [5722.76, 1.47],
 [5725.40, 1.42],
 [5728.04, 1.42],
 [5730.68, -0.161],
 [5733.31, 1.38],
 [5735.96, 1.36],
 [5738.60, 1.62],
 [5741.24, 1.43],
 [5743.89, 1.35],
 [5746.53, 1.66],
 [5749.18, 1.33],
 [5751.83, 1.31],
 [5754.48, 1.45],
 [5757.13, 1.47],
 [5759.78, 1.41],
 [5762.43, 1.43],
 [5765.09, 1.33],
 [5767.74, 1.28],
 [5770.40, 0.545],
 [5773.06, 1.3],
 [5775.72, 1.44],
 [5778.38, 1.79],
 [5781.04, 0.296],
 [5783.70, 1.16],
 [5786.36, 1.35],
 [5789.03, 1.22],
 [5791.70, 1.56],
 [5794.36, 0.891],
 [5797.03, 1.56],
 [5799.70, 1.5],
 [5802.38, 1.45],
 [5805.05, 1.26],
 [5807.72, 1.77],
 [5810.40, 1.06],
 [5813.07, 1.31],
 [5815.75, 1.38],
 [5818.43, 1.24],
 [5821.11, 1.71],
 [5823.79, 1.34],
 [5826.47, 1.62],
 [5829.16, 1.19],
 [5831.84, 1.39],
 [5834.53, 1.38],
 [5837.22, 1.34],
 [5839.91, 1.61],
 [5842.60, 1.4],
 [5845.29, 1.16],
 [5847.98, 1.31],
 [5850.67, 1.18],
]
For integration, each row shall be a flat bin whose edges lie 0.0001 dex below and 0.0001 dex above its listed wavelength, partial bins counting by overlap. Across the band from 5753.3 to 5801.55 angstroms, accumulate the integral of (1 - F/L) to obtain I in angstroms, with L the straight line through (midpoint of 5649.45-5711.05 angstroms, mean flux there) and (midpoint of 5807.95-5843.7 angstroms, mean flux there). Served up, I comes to 3.5 angstroms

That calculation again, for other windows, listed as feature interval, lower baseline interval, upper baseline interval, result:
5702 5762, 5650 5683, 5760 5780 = -0.47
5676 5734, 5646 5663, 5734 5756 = 3.78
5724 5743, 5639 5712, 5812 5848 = 1.99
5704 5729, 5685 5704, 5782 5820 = 1.78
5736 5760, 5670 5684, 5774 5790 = -3.88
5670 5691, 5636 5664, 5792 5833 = -0.44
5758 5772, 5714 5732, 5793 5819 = 0.75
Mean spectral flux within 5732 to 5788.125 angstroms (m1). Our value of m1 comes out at 1.32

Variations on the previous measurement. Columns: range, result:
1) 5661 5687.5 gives 1.31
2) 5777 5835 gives 1.34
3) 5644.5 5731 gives 1.32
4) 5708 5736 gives 1.19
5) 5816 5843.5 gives 1.42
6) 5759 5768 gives 1.37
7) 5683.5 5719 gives 1.36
